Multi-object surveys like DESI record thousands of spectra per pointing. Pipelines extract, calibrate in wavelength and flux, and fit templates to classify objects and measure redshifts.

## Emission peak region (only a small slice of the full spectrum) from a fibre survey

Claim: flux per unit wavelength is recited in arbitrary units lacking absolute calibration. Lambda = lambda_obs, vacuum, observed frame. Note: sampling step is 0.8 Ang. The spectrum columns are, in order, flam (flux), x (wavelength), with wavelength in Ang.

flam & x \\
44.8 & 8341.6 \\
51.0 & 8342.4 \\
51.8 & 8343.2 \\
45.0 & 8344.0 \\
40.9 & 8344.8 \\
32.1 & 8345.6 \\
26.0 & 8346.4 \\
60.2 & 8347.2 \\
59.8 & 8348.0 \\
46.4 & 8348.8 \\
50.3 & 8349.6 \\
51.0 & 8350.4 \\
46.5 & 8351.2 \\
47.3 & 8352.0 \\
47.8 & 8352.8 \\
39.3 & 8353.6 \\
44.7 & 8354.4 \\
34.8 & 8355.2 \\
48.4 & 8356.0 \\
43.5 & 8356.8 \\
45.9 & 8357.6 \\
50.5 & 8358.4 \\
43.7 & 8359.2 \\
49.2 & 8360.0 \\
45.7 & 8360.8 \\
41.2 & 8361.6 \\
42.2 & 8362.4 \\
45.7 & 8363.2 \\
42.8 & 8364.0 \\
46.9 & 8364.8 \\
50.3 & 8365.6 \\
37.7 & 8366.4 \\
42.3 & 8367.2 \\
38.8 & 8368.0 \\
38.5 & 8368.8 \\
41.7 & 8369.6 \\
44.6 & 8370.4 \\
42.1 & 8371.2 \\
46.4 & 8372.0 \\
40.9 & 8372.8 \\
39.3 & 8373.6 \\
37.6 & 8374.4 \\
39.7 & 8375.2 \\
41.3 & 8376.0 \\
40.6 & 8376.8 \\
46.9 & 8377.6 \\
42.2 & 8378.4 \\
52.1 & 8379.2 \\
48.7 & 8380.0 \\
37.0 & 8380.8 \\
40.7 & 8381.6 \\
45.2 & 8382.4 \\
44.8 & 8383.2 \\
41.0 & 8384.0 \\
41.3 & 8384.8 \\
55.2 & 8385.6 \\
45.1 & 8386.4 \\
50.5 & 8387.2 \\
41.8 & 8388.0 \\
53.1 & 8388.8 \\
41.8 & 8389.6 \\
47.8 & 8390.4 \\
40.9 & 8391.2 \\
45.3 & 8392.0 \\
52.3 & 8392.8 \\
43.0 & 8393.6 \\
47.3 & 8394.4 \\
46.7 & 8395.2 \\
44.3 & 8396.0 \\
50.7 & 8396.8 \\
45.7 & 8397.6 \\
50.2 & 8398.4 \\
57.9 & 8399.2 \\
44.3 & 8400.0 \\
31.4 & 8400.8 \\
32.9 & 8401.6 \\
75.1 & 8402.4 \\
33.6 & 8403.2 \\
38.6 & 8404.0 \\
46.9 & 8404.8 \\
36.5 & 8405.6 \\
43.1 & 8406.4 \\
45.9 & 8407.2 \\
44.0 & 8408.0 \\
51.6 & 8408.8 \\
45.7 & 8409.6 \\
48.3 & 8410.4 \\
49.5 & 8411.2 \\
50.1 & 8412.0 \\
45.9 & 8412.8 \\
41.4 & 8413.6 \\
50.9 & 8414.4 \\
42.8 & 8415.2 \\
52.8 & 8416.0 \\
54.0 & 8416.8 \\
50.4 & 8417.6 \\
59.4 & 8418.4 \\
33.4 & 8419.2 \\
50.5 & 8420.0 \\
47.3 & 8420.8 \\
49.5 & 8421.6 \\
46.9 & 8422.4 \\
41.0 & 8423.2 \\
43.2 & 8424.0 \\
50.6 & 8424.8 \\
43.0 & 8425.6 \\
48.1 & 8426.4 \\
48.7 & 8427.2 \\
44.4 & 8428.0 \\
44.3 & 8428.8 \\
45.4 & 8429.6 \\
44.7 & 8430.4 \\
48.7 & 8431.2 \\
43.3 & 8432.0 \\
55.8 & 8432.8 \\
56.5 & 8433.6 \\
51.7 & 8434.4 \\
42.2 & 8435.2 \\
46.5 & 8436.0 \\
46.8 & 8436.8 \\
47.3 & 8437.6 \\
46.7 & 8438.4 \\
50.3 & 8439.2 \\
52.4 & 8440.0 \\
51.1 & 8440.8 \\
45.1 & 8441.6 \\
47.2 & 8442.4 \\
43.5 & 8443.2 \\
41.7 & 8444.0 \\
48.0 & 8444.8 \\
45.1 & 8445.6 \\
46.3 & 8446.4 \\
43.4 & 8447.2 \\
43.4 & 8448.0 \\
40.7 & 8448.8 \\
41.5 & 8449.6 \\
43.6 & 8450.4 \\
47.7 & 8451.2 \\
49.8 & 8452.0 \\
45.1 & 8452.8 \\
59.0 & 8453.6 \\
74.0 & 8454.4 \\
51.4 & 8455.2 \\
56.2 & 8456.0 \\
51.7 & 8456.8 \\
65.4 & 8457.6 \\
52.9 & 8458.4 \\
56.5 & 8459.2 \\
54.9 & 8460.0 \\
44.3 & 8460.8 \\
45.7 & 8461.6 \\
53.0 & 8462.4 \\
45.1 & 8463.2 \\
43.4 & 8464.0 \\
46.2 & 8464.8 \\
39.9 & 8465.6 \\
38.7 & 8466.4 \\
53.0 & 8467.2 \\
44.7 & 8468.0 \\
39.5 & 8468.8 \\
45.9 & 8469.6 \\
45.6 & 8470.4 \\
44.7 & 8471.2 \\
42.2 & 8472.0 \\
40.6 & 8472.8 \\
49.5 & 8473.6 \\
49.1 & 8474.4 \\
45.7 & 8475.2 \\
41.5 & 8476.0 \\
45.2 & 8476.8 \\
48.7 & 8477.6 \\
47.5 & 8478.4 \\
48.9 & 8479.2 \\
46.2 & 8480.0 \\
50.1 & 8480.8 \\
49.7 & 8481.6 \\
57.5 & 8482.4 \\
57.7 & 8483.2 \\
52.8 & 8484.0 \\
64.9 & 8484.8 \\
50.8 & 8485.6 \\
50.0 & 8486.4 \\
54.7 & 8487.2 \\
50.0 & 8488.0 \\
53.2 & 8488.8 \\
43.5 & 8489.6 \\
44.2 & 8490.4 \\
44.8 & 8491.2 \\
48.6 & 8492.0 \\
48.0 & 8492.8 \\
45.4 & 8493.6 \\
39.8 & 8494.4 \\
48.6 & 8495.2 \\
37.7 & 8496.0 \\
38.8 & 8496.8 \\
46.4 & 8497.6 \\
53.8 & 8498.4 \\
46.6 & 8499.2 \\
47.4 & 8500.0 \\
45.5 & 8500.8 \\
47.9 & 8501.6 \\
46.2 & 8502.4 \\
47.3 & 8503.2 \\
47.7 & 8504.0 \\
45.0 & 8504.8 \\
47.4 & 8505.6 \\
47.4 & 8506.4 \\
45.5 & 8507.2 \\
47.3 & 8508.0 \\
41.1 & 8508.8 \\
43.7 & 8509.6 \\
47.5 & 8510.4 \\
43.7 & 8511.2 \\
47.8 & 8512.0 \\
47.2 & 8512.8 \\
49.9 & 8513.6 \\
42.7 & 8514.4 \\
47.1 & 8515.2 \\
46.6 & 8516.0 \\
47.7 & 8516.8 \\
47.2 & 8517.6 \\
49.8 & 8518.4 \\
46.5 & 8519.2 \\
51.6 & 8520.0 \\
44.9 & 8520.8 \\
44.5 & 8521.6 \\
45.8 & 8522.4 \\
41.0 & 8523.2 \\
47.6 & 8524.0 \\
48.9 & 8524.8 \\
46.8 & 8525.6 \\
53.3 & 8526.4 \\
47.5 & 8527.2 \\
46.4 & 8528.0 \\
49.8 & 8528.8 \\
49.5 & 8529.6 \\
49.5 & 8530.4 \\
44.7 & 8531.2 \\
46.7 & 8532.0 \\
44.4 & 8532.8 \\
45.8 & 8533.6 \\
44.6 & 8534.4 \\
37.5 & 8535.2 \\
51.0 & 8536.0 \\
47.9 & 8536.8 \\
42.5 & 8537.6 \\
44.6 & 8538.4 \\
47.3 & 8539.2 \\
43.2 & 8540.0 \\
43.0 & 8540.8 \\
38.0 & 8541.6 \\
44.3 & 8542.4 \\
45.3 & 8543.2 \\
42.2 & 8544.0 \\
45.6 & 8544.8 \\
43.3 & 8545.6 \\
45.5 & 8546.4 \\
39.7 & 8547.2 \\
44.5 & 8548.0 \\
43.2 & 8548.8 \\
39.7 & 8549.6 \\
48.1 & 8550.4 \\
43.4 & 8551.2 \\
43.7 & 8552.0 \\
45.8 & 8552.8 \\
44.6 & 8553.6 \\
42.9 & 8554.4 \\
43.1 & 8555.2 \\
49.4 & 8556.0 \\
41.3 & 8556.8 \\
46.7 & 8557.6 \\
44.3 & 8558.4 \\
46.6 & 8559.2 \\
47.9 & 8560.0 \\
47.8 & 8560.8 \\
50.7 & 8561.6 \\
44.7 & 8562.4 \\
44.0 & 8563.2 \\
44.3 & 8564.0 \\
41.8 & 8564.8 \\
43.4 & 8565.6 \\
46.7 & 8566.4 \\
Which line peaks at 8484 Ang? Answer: [N II]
